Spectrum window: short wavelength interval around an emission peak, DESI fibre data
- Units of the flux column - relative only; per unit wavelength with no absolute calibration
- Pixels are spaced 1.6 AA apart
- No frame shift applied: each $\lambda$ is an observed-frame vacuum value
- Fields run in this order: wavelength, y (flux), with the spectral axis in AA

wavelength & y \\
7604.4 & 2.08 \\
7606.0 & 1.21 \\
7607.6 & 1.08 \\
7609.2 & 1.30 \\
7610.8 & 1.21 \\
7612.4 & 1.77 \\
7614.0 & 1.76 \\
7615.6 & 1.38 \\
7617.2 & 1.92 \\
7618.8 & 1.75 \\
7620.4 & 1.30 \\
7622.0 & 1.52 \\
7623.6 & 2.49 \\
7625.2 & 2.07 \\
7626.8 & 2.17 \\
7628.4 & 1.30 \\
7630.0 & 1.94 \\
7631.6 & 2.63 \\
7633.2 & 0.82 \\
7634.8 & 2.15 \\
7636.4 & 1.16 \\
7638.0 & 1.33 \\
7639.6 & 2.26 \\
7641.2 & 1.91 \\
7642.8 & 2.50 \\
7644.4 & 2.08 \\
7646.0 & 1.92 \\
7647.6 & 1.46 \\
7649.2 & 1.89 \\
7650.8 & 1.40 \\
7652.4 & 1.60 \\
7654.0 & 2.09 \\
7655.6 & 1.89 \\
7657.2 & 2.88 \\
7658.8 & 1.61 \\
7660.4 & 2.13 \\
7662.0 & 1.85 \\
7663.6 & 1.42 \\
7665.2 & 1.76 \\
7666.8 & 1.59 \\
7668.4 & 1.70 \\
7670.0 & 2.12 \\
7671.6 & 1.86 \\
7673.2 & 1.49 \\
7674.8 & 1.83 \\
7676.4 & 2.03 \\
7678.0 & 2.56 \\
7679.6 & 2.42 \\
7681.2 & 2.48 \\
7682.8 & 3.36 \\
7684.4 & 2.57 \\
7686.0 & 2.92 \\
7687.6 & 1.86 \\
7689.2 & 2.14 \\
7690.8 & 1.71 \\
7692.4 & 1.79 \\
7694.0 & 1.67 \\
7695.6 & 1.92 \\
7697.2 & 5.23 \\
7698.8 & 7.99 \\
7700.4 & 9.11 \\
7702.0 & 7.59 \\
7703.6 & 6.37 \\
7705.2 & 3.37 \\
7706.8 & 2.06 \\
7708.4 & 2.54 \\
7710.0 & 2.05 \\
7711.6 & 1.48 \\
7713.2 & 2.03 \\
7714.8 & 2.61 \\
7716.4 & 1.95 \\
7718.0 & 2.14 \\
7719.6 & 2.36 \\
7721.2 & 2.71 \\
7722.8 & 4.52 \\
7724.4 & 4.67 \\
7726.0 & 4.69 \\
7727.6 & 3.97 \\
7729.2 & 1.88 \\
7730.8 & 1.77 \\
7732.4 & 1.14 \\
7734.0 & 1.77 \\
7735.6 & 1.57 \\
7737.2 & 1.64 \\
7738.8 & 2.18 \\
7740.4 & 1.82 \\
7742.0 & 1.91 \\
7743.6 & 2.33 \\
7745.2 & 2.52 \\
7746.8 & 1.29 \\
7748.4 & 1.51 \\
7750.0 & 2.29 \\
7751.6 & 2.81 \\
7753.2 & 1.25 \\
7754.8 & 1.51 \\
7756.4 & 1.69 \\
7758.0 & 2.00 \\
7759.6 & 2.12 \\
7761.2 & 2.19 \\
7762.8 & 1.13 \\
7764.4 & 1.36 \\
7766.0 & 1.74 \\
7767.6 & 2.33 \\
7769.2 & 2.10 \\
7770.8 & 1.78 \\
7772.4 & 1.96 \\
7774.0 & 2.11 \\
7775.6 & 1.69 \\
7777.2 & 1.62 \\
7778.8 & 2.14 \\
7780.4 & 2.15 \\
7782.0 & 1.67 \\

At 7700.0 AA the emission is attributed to H-alpha 6563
